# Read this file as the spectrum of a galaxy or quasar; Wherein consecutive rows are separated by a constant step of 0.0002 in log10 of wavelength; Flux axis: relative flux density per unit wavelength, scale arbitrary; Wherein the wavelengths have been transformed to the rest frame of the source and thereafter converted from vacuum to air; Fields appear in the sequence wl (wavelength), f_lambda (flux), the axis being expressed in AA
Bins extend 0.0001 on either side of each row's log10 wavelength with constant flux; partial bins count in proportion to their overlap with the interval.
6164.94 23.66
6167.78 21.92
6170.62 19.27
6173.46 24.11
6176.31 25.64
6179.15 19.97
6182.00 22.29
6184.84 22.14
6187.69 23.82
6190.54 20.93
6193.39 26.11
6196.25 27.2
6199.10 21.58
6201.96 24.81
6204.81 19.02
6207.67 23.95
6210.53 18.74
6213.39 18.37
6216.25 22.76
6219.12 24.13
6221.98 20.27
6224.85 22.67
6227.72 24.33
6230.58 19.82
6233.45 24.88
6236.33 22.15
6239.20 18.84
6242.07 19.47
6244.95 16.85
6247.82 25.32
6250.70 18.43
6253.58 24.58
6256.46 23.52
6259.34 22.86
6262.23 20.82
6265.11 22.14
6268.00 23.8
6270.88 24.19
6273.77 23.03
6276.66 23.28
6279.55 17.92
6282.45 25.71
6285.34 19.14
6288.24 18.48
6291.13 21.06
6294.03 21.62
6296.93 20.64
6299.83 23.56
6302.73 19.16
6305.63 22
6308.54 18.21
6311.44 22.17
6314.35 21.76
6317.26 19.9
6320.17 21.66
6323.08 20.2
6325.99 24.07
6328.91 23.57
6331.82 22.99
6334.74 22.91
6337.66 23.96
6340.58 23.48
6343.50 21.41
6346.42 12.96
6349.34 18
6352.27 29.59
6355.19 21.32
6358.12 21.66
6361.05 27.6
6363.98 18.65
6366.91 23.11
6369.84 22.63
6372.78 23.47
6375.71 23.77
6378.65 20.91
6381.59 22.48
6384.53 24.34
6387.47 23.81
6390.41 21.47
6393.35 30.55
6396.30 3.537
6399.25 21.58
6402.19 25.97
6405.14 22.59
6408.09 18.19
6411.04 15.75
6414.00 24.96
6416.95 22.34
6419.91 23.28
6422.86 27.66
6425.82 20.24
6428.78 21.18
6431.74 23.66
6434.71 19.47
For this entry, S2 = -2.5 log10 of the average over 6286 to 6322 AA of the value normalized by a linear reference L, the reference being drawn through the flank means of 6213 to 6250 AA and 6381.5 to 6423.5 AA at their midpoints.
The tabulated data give 0.04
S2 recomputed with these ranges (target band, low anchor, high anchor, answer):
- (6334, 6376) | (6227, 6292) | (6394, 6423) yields -0.06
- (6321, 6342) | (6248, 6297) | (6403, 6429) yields -0.05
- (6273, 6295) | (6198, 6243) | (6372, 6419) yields 0.02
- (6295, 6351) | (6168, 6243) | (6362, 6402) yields 0.04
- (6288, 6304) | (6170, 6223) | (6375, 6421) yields 0.05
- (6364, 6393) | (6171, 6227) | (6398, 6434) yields -0.03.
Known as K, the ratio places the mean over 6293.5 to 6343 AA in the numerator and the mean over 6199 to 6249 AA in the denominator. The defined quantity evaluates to 1.02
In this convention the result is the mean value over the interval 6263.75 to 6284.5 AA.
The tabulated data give 22.8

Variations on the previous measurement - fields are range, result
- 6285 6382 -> 21.7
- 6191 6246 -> 21.9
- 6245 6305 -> 21.8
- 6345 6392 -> 22.3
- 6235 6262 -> 21.3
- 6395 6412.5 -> 18.1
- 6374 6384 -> 22.6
